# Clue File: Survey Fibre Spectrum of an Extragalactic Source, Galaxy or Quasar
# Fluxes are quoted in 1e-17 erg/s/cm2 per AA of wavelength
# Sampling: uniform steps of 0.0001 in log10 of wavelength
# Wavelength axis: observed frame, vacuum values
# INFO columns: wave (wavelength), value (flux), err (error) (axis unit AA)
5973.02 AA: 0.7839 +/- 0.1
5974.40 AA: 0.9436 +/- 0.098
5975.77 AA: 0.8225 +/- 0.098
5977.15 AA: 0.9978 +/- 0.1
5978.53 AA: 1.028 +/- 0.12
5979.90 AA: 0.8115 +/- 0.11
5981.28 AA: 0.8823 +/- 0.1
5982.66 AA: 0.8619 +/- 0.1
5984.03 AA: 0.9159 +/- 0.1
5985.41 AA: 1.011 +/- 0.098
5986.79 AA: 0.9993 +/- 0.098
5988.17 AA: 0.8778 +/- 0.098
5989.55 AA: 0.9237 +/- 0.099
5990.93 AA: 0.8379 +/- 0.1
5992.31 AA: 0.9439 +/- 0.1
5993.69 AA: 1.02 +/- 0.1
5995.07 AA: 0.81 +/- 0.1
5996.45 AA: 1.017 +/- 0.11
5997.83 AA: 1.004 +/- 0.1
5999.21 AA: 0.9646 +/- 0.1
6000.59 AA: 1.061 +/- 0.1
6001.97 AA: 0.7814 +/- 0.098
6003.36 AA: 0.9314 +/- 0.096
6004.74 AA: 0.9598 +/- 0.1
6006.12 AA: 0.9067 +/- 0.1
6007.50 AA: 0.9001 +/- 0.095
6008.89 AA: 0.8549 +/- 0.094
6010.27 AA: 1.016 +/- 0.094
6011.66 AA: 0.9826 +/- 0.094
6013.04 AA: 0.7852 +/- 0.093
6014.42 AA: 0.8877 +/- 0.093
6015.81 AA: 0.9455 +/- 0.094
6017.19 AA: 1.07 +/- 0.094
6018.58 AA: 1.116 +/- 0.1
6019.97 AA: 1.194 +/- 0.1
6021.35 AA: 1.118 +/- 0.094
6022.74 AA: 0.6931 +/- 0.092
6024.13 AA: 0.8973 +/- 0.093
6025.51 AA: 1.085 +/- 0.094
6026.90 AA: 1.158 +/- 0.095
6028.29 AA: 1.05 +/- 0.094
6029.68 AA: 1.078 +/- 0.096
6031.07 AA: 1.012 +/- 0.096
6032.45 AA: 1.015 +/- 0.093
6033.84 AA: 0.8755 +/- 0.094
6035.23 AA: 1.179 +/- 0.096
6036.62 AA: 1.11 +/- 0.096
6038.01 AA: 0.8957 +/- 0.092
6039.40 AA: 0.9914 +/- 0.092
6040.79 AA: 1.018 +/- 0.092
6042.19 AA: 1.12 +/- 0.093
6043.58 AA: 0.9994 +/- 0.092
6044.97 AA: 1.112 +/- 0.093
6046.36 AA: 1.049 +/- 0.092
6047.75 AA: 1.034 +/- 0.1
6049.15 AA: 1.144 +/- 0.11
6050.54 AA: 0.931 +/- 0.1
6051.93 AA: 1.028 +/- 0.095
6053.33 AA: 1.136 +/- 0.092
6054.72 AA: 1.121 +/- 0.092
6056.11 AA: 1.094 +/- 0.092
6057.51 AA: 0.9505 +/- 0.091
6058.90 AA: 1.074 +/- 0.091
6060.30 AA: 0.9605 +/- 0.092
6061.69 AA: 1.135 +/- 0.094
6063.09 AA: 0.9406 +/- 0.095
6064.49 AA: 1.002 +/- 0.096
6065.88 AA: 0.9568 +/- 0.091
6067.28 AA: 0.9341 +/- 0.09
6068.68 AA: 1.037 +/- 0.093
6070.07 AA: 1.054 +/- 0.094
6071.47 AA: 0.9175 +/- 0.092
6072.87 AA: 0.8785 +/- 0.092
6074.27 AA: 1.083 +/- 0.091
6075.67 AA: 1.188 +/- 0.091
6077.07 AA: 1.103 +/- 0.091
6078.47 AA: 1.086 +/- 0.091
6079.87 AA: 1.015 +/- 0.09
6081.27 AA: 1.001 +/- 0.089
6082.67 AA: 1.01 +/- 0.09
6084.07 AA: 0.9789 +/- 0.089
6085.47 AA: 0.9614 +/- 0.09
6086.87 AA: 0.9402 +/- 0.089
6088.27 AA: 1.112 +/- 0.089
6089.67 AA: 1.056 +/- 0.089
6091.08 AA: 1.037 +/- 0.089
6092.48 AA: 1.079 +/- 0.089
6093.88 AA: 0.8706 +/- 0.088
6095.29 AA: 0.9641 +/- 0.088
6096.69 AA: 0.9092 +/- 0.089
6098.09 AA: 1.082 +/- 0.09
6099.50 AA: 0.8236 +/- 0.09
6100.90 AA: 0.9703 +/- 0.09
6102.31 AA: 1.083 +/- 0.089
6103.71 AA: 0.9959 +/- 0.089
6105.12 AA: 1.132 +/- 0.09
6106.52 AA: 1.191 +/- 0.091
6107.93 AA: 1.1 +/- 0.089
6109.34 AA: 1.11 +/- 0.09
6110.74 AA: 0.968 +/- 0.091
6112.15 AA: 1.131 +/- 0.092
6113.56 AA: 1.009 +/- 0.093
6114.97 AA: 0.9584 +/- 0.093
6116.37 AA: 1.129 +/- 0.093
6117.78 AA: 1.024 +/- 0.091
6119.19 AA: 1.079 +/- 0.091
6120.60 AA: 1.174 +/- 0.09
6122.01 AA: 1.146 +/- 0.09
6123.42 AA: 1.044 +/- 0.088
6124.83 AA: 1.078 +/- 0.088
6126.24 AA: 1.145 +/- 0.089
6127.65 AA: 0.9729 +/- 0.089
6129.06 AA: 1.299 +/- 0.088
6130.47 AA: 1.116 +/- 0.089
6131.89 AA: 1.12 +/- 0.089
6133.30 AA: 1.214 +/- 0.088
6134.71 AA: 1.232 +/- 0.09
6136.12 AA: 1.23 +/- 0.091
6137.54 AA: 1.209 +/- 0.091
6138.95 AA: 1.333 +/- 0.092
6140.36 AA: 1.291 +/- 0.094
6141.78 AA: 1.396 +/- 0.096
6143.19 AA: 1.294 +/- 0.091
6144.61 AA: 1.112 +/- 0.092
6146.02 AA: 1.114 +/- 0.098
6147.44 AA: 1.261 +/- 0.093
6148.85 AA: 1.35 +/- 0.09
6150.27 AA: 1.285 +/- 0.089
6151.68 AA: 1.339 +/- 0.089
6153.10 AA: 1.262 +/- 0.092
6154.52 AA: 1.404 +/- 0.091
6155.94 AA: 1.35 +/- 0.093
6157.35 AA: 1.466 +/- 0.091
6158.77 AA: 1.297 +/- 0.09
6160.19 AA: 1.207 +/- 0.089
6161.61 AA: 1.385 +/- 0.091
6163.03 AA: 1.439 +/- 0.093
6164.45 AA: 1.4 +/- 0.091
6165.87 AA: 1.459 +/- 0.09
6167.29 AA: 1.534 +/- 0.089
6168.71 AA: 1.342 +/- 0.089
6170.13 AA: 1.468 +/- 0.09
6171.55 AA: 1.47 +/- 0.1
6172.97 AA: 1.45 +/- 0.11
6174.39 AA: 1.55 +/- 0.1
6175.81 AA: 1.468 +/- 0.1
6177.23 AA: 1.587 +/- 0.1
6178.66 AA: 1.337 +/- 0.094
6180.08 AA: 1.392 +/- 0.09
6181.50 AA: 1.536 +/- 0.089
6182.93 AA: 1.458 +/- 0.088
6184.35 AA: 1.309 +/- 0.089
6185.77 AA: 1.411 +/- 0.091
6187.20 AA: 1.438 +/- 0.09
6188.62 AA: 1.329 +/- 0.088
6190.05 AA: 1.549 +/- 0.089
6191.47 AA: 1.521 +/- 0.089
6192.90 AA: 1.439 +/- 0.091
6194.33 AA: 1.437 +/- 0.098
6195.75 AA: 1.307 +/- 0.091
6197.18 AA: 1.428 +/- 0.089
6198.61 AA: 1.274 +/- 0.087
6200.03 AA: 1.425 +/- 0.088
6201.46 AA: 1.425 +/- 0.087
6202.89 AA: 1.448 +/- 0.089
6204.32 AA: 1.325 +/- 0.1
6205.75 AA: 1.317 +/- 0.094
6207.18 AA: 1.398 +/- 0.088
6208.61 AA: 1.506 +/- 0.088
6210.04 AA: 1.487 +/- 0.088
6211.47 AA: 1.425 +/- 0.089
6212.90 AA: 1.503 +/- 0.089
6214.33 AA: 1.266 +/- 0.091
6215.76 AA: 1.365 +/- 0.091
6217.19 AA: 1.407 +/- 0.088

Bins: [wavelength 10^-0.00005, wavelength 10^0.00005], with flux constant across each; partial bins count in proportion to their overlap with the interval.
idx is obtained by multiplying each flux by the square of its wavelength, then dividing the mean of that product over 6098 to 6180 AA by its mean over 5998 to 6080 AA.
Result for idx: 1.3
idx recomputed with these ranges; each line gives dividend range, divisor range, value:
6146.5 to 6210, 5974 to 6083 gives 1.49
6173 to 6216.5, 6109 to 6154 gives 1.24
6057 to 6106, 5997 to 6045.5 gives 1.04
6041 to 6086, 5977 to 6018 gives 1.13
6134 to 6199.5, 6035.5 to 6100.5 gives 1.39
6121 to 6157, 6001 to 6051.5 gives 1.28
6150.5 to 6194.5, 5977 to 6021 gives 1.58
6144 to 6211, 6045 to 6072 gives 1.41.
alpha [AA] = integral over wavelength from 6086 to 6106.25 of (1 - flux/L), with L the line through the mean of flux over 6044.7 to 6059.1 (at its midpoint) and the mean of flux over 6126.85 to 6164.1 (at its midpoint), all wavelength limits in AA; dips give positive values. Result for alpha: 2.6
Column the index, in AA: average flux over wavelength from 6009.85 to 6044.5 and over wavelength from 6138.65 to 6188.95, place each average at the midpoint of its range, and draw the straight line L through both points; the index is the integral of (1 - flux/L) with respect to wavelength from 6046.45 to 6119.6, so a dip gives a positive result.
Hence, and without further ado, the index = 8.2 AA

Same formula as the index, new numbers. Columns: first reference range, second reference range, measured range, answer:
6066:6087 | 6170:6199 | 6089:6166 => 3.31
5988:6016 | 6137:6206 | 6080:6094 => 1.74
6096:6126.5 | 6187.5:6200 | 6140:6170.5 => -2.21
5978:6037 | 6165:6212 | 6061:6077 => 1.56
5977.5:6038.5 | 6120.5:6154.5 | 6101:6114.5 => 0.98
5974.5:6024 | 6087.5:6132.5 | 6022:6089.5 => -1.58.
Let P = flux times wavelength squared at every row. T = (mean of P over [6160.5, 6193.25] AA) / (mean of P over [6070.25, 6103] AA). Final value 1.48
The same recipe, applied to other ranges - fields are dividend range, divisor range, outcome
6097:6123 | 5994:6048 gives 1.10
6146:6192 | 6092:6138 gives 1.32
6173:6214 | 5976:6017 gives 1.64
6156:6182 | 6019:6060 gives 1.44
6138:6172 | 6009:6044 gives 1.39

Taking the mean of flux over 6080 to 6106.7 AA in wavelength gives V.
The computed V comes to 1.01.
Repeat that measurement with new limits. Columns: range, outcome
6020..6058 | 1.04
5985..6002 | 0.948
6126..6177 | 1.32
